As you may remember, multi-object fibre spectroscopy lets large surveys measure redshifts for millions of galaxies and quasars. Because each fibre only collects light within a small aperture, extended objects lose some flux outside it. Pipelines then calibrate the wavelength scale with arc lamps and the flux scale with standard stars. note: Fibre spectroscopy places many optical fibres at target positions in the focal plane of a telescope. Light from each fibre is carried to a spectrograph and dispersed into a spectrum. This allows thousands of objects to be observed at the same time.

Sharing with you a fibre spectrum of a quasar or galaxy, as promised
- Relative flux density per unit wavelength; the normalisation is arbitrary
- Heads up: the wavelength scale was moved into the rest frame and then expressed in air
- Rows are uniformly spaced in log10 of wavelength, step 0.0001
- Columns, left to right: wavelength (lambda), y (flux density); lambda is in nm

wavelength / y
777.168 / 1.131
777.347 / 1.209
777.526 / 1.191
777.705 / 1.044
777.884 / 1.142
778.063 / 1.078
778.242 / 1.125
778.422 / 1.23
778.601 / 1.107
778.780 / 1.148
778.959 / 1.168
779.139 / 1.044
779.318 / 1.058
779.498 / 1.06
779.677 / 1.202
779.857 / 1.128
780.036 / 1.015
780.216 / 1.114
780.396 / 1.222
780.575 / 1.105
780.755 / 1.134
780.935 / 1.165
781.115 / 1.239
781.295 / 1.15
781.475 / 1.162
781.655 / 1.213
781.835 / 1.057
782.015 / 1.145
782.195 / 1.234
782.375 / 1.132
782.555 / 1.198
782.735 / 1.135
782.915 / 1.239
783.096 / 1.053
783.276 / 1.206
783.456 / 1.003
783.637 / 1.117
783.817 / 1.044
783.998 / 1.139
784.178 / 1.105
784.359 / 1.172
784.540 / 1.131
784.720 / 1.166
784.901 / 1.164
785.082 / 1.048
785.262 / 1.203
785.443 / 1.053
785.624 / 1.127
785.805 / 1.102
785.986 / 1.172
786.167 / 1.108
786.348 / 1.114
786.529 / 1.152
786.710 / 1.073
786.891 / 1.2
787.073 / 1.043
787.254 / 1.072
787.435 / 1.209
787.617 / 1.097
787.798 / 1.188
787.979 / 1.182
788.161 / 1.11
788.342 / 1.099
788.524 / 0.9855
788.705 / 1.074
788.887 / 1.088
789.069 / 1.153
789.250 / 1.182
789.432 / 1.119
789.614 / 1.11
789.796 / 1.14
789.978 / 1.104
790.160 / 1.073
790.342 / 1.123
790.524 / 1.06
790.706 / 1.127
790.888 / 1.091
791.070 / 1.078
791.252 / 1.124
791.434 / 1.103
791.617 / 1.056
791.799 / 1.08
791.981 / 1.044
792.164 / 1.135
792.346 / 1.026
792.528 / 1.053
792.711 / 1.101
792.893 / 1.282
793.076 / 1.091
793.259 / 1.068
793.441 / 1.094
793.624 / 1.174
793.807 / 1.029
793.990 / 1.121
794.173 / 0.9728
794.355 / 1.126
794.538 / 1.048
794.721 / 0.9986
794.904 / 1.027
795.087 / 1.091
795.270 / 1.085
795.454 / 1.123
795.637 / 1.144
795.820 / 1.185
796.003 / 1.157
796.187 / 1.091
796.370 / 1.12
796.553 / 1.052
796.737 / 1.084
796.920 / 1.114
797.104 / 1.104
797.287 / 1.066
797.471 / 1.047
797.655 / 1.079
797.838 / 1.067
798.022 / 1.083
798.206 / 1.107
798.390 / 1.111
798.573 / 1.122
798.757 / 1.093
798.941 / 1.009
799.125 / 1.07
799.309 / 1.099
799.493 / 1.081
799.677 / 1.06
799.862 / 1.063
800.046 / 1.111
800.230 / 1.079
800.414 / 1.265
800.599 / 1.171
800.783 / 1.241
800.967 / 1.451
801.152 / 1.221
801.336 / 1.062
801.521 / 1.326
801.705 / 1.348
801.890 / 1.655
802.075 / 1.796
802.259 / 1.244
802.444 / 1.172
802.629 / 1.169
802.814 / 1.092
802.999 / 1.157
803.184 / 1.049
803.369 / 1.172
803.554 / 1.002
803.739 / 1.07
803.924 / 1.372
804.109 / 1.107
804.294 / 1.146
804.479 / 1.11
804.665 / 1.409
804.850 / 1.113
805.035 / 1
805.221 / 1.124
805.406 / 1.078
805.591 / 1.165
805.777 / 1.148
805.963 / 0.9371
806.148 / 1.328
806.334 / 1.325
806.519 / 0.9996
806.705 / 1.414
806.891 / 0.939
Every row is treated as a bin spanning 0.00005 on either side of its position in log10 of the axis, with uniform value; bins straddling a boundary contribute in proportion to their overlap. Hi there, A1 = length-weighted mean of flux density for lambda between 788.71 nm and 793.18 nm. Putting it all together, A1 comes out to 1.11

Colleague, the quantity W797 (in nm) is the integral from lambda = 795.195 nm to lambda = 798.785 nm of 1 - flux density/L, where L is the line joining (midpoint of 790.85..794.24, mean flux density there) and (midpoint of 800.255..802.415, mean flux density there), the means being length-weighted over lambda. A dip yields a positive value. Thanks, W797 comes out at 0.32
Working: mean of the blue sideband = 1.09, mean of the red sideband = 1.33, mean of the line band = 1.1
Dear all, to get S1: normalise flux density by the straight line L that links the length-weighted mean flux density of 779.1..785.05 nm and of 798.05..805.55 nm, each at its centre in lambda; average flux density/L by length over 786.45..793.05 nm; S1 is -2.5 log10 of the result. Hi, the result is 0.041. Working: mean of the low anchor 1.13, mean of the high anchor 1.18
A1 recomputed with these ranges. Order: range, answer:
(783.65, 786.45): 1.12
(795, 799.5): 1.1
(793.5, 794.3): 1.08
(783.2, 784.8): 1.12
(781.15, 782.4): 1.16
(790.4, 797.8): 1.09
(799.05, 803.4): 1.22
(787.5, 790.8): 1.11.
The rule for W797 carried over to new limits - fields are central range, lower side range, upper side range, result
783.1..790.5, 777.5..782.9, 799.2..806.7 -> 0.23 nm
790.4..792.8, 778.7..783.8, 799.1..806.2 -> 0.16 nm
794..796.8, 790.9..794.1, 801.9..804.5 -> 0.10 nm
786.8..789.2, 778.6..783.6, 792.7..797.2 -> 0.00 nm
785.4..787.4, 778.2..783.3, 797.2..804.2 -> 0.06 nm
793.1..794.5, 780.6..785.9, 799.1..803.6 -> 0.12 nm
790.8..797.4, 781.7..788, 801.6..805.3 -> 0.45 nm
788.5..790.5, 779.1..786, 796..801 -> 0.03 nm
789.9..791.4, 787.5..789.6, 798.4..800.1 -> 0.02 nm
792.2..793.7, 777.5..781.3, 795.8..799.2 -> -0.01 nm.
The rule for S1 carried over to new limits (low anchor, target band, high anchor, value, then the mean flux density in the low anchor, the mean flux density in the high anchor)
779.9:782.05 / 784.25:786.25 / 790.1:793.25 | -0.01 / 1.14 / 1.1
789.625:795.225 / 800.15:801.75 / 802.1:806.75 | -0.09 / 1.09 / 1.16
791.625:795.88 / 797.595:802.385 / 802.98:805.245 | -0.07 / 1.09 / 1.14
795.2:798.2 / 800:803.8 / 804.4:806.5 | -0.09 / 1.1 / 1.15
